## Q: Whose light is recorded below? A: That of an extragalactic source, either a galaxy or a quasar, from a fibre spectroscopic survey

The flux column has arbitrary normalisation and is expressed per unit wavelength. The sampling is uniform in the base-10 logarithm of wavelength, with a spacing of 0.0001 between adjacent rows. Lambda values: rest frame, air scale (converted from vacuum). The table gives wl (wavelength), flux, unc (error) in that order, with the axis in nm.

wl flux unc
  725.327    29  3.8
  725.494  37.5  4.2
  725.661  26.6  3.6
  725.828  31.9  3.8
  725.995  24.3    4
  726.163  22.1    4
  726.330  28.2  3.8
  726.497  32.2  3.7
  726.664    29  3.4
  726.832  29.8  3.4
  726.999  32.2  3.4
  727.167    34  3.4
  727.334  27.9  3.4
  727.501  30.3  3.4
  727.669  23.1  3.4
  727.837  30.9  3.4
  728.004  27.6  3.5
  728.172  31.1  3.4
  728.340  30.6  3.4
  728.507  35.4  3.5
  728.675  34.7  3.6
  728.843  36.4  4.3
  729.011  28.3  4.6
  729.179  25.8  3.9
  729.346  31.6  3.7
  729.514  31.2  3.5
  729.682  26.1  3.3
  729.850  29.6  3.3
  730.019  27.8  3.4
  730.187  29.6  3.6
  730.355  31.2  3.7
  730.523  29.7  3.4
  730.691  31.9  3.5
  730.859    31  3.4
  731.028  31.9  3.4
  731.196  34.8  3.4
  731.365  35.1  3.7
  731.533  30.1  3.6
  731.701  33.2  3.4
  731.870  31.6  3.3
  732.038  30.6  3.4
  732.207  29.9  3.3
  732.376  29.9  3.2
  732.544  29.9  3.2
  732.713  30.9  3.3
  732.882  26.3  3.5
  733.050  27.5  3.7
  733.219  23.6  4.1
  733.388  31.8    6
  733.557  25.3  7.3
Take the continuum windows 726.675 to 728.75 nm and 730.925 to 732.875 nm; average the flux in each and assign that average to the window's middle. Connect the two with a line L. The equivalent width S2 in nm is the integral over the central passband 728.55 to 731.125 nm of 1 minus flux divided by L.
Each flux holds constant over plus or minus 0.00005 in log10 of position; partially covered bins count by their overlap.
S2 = 0.04 nm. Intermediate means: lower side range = 30.6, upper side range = 31.4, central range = 30.6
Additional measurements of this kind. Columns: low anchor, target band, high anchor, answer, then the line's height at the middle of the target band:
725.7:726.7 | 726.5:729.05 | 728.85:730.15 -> -0.21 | 28.5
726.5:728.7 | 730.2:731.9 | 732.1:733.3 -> -0.17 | 29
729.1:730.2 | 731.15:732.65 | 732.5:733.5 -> -0.17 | 28.4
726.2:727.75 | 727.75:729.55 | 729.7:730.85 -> -0.10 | 29.6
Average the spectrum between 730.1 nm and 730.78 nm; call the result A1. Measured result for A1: 30.6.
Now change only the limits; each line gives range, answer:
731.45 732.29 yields 31.1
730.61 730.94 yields 31.5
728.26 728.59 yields 33.1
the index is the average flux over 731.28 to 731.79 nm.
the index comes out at 32.8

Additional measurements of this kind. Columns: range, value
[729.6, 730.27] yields 28.2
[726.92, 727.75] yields 29.5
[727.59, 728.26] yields 28.2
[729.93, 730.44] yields 29.5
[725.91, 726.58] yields 26.7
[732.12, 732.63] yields 29.9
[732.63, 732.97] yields 28.6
